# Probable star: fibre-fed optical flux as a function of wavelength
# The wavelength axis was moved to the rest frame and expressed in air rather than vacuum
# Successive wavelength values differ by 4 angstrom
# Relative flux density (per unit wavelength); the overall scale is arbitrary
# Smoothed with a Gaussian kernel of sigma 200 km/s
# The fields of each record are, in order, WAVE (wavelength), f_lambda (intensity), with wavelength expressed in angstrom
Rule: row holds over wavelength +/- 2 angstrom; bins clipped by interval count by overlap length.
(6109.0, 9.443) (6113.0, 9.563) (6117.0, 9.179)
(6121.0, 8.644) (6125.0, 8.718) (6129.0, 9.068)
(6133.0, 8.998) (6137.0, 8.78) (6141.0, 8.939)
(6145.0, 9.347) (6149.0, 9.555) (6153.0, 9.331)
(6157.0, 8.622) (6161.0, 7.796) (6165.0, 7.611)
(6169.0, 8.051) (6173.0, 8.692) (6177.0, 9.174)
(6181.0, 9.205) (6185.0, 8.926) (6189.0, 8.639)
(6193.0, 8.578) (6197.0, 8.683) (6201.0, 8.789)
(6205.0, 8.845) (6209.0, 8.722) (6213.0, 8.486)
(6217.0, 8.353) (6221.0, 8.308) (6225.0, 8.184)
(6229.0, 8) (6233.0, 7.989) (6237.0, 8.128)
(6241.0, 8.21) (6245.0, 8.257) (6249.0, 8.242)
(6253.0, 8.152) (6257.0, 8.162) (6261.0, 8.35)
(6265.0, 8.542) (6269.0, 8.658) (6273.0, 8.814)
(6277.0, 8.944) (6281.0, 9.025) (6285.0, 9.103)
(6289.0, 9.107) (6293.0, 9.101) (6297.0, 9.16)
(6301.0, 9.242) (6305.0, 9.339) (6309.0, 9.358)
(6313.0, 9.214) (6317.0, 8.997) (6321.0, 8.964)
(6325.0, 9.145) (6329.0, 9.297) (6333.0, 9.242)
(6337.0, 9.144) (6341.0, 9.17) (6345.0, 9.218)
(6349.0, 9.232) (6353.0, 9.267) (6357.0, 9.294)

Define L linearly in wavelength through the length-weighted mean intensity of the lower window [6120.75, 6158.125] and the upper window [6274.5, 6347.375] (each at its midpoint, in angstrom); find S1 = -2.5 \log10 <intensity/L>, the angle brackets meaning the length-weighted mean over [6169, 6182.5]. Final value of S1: 0.02 mag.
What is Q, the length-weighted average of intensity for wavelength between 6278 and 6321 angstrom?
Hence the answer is 9.15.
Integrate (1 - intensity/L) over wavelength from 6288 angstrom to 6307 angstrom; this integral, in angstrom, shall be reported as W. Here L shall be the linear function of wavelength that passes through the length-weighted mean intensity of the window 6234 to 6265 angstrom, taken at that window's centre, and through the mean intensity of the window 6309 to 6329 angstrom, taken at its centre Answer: -0.7 angstrom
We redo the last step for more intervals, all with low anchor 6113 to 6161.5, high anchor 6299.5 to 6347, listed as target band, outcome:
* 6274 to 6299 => 0.2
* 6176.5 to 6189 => 0.0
